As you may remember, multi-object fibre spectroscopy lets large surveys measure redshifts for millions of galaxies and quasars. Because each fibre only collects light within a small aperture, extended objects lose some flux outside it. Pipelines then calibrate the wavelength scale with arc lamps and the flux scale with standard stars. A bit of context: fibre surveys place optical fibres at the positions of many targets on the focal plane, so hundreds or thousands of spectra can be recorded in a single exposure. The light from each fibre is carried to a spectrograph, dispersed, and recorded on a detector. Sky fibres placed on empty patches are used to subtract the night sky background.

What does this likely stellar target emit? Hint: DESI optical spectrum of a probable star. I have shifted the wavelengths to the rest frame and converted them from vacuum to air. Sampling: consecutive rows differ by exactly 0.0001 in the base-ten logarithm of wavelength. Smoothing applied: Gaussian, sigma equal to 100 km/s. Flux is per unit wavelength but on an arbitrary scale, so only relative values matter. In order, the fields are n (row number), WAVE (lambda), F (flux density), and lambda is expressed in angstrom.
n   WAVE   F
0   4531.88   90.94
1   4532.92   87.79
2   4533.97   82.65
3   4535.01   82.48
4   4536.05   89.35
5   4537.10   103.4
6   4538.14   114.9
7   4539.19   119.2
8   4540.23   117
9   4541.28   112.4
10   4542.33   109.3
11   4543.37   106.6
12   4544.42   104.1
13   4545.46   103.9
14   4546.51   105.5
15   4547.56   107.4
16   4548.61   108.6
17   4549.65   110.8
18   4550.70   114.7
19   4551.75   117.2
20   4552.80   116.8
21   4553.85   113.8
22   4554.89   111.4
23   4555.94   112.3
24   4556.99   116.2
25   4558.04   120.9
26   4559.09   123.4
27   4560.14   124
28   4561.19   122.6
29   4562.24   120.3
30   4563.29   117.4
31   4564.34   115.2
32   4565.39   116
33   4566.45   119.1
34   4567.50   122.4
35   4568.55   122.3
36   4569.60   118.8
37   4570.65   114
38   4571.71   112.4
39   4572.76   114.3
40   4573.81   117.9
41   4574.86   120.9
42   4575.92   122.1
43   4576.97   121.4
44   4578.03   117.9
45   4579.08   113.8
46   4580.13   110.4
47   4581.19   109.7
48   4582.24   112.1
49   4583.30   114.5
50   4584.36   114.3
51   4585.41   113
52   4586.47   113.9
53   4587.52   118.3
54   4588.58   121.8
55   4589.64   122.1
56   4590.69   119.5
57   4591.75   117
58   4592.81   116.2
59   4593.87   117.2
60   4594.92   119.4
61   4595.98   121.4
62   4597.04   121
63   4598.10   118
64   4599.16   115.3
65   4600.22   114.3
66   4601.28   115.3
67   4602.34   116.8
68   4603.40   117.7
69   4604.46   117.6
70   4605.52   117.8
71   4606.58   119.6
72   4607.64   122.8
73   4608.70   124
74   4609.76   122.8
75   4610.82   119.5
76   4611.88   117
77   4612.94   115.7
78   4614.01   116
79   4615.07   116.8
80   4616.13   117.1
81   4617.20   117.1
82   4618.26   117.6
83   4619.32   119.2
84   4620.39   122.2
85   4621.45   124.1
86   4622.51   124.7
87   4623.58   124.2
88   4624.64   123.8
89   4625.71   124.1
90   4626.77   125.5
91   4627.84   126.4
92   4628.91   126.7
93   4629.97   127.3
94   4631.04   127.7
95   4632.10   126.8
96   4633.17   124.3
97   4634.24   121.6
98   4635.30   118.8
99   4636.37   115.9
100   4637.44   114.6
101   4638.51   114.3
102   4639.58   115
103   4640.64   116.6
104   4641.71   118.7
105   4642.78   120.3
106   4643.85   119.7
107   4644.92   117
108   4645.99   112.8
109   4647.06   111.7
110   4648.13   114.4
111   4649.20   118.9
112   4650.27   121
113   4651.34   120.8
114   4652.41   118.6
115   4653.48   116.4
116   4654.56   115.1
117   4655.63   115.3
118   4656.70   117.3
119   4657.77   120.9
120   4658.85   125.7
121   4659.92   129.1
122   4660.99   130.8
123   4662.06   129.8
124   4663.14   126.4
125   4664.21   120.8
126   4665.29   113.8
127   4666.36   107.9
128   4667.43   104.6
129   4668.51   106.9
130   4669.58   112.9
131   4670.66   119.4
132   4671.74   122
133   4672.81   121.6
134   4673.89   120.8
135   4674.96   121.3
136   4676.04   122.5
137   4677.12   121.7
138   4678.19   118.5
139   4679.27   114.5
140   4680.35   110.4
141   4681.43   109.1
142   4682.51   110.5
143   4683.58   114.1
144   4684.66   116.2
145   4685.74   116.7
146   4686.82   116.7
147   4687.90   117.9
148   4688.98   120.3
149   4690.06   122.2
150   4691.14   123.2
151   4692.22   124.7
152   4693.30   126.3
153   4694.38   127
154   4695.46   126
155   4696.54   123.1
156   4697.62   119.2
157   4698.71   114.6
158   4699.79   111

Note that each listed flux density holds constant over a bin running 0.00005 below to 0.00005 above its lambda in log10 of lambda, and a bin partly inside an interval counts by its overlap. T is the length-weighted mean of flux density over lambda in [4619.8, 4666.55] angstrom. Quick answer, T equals 121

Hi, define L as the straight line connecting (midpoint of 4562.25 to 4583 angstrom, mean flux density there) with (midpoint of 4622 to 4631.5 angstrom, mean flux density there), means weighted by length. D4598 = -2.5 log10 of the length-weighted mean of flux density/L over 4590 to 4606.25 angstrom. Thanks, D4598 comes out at 0.03 mag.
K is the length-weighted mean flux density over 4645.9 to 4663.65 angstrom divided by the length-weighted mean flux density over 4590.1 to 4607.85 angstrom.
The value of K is 1.02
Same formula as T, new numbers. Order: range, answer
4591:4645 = 120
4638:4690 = 118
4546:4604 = 117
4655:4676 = 119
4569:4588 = 116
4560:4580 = 118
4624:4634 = 126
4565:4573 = 117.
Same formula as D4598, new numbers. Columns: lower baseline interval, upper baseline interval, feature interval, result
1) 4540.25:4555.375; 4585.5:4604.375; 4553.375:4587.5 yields -0.03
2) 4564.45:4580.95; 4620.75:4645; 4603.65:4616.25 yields 0.01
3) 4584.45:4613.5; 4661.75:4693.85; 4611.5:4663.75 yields -0.02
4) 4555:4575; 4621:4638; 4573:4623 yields 0.03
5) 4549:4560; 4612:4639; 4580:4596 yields 0.02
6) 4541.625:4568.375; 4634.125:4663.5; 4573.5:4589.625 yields 0.00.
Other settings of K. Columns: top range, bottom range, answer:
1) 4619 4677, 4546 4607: 1.03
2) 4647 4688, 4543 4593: 1.02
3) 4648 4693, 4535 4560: 1.07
